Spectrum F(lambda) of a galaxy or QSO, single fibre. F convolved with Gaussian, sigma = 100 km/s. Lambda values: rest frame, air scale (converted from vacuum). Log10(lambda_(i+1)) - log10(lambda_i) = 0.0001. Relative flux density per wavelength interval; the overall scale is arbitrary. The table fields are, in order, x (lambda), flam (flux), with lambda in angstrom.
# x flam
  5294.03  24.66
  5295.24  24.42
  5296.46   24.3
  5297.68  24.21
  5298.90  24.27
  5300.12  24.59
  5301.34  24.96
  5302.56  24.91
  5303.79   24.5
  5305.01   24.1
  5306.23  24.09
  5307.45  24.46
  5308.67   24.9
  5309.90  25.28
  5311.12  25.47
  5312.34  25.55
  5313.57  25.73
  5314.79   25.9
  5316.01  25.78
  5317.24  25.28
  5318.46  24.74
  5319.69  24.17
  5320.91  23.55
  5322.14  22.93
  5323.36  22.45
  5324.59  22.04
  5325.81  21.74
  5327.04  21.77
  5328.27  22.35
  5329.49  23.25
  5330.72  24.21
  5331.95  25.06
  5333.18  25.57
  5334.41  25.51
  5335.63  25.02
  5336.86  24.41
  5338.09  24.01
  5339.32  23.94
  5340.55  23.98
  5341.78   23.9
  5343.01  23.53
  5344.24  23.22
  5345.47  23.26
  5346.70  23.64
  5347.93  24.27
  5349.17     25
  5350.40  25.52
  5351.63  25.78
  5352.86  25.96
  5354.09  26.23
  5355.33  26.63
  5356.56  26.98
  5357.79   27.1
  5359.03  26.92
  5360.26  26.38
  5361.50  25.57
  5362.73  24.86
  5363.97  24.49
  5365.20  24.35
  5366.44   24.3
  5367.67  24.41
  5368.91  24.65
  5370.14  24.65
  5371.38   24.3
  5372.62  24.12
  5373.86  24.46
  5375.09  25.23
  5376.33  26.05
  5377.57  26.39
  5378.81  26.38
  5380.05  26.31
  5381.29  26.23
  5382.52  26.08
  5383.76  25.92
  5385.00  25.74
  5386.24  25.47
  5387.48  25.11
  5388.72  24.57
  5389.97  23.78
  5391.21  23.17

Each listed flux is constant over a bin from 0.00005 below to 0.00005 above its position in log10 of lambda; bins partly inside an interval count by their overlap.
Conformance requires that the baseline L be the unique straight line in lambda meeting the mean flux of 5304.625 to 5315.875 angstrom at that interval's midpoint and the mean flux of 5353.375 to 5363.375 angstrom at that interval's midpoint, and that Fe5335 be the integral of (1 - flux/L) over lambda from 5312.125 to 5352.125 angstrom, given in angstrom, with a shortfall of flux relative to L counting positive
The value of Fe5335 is 2.4 angstrom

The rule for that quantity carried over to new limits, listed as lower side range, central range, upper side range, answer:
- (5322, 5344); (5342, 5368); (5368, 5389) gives -0.69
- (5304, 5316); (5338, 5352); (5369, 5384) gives 0.63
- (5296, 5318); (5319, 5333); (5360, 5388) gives 1.05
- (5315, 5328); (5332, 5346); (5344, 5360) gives 0.21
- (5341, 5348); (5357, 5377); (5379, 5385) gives -0.02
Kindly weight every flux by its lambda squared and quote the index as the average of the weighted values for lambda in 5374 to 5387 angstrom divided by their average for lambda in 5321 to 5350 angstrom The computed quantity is 1.1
